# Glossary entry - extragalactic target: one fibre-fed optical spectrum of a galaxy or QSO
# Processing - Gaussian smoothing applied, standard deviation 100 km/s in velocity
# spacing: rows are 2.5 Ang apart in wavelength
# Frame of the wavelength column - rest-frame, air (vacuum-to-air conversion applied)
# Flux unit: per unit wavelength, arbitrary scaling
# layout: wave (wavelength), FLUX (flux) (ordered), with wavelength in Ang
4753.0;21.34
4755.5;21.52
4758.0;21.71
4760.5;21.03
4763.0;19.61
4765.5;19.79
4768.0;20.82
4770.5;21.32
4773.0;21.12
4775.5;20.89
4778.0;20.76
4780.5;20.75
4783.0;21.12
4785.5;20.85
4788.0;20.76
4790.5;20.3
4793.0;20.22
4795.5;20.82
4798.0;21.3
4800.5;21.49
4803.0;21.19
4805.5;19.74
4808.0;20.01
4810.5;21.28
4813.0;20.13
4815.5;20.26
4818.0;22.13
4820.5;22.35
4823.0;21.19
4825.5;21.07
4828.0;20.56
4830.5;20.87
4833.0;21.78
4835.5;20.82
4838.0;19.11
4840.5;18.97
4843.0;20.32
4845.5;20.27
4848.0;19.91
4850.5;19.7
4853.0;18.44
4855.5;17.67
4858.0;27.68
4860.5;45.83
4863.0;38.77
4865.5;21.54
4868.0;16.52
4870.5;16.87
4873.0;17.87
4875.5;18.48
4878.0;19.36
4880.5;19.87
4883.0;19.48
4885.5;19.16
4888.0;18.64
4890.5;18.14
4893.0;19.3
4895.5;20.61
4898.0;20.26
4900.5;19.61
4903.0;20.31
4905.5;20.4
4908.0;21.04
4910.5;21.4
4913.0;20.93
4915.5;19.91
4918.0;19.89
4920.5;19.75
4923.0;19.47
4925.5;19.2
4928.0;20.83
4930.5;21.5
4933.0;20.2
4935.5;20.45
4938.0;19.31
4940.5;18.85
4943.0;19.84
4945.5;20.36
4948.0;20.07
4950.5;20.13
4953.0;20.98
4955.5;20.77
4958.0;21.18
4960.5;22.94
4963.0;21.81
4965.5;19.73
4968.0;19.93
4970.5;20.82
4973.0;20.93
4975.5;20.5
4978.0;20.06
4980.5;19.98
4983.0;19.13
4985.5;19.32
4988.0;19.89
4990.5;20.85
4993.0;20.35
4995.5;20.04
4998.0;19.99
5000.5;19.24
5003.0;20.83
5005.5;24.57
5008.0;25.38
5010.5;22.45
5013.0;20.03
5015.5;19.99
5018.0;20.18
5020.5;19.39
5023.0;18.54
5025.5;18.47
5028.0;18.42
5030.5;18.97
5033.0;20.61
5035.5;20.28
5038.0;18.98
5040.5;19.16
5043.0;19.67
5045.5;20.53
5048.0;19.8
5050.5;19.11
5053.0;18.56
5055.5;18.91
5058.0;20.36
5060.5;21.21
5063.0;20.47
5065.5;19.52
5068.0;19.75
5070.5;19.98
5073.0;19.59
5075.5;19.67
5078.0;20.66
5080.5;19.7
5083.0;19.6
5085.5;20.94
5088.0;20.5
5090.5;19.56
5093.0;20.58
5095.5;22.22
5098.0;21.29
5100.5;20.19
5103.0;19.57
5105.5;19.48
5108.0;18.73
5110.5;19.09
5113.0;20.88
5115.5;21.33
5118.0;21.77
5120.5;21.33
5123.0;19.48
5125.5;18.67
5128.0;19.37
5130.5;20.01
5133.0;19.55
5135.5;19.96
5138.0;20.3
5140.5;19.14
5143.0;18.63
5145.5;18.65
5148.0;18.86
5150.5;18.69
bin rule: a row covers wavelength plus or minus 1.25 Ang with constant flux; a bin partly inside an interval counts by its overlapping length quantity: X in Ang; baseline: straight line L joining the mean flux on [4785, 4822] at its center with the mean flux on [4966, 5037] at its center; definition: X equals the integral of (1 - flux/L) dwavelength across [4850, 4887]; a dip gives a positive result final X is -3.3 Ang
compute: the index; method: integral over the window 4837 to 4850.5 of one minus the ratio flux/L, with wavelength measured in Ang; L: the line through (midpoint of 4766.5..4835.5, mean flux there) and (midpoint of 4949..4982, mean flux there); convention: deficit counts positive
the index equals 0.7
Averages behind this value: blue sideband 20.9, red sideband 20.7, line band 19.7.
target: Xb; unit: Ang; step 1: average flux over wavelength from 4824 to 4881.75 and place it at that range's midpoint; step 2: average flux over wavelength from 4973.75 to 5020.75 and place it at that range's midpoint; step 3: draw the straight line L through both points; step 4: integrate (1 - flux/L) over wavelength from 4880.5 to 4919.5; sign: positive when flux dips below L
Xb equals 2.8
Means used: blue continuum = 21.8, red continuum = 20.7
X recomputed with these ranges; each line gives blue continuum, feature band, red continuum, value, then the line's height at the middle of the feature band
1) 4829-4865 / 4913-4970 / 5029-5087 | 3.9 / 21.9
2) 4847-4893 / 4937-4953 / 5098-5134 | 1.1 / 21.3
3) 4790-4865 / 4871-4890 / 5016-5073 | 2.3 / 21.5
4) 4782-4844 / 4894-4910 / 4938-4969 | 0.1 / 20.6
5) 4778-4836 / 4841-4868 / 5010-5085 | -4.9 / 20.7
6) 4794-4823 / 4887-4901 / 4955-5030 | 0.9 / 20.8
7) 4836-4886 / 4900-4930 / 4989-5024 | 1.7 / 21.5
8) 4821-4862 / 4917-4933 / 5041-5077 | 0.9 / 21.3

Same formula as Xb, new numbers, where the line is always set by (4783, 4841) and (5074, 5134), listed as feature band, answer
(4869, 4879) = 1.2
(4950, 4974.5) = -0.6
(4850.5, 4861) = -2.3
